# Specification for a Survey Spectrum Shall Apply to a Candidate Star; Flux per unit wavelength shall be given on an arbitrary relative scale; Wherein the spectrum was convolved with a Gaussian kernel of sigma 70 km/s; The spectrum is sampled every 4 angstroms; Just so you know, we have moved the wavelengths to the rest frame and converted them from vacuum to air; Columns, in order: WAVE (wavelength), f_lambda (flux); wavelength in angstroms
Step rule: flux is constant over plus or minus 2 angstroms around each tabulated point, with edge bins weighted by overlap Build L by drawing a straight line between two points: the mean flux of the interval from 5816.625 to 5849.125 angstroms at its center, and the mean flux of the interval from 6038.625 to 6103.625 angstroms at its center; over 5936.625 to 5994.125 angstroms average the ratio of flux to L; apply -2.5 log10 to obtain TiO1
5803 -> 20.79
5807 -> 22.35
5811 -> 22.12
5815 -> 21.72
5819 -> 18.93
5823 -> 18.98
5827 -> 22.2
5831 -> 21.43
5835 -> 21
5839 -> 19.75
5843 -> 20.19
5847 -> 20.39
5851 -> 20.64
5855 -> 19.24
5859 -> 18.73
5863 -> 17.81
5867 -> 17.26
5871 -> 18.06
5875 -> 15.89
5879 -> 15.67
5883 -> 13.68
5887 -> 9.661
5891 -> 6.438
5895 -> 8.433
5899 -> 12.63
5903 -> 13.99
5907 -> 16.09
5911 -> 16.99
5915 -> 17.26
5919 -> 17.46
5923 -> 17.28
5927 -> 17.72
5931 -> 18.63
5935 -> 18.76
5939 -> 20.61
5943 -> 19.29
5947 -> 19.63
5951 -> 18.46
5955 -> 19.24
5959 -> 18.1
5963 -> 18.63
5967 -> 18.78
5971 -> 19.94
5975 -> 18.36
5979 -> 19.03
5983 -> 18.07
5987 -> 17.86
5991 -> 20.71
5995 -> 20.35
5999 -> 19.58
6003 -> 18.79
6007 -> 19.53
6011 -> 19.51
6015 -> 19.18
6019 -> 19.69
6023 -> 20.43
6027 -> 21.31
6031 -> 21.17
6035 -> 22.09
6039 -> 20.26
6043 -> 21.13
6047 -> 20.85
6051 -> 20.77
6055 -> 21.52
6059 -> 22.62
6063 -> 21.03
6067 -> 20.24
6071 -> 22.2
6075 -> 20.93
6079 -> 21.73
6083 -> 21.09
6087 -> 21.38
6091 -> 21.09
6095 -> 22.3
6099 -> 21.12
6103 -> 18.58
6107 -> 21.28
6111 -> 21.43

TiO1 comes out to 0.10 mag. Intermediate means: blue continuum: 20.4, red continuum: 21.2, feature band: 19.1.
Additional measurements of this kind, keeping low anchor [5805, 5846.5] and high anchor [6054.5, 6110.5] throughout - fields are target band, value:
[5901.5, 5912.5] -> 0.31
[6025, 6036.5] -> -0.02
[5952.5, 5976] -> 0.12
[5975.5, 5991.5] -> 0.13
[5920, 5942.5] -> 0.13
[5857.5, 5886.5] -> 0.27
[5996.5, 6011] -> 0.09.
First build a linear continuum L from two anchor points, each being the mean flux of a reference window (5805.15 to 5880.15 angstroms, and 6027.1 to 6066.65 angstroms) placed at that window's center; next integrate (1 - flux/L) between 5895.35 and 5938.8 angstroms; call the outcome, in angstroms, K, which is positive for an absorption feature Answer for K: 7.9 angstroms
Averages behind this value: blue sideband 19.6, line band 16.5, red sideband 21.2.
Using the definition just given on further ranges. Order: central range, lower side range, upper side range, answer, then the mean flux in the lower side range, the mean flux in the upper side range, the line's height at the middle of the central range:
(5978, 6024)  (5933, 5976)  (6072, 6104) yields 0.99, 19.1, 21.1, 19.8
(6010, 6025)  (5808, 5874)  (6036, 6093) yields 0.88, 19.9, 21.2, 20.9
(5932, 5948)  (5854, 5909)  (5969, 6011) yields -2.33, 14.5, 19.2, 17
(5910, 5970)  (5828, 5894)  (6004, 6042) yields 0.70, 17.2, 20.3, 18.7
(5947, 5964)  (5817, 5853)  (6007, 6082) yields 1.60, 20.4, 20.9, 20.7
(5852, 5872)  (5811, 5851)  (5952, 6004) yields 1.89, 20.6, 19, 20.3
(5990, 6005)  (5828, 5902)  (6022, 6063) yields 0.17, 16.5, 21.2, 20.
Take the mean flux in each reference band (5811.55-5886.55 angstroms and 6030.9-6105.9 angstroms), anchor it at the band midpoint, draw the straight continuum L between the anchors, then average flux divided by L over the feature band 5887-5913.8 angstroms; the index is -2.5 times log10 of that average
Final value 0.49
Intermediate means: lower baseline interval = 18.8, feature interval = 12.4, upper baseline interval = 21.2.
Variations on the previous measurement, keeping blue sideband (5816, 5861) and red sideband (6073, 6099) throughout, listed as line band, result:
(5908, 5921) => 0.20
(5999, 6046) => 0.04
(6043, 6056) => 0.01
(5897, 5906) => 0.44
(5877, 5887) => 0.43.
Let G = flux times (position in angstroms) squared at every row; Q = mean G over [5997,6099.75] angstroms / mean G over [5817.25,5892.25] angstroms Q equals 1.25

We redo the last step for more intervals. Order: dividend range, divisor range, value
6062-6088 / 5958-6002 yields 1.15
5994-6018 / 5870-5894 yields 1.58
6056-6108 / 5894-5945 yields 1.34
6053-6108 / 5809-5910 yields 1.33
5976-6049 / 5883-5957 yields 1.29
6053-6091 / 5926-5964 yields 1.18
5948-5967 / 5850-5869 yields 1.04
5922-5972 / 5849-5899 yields 1.29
